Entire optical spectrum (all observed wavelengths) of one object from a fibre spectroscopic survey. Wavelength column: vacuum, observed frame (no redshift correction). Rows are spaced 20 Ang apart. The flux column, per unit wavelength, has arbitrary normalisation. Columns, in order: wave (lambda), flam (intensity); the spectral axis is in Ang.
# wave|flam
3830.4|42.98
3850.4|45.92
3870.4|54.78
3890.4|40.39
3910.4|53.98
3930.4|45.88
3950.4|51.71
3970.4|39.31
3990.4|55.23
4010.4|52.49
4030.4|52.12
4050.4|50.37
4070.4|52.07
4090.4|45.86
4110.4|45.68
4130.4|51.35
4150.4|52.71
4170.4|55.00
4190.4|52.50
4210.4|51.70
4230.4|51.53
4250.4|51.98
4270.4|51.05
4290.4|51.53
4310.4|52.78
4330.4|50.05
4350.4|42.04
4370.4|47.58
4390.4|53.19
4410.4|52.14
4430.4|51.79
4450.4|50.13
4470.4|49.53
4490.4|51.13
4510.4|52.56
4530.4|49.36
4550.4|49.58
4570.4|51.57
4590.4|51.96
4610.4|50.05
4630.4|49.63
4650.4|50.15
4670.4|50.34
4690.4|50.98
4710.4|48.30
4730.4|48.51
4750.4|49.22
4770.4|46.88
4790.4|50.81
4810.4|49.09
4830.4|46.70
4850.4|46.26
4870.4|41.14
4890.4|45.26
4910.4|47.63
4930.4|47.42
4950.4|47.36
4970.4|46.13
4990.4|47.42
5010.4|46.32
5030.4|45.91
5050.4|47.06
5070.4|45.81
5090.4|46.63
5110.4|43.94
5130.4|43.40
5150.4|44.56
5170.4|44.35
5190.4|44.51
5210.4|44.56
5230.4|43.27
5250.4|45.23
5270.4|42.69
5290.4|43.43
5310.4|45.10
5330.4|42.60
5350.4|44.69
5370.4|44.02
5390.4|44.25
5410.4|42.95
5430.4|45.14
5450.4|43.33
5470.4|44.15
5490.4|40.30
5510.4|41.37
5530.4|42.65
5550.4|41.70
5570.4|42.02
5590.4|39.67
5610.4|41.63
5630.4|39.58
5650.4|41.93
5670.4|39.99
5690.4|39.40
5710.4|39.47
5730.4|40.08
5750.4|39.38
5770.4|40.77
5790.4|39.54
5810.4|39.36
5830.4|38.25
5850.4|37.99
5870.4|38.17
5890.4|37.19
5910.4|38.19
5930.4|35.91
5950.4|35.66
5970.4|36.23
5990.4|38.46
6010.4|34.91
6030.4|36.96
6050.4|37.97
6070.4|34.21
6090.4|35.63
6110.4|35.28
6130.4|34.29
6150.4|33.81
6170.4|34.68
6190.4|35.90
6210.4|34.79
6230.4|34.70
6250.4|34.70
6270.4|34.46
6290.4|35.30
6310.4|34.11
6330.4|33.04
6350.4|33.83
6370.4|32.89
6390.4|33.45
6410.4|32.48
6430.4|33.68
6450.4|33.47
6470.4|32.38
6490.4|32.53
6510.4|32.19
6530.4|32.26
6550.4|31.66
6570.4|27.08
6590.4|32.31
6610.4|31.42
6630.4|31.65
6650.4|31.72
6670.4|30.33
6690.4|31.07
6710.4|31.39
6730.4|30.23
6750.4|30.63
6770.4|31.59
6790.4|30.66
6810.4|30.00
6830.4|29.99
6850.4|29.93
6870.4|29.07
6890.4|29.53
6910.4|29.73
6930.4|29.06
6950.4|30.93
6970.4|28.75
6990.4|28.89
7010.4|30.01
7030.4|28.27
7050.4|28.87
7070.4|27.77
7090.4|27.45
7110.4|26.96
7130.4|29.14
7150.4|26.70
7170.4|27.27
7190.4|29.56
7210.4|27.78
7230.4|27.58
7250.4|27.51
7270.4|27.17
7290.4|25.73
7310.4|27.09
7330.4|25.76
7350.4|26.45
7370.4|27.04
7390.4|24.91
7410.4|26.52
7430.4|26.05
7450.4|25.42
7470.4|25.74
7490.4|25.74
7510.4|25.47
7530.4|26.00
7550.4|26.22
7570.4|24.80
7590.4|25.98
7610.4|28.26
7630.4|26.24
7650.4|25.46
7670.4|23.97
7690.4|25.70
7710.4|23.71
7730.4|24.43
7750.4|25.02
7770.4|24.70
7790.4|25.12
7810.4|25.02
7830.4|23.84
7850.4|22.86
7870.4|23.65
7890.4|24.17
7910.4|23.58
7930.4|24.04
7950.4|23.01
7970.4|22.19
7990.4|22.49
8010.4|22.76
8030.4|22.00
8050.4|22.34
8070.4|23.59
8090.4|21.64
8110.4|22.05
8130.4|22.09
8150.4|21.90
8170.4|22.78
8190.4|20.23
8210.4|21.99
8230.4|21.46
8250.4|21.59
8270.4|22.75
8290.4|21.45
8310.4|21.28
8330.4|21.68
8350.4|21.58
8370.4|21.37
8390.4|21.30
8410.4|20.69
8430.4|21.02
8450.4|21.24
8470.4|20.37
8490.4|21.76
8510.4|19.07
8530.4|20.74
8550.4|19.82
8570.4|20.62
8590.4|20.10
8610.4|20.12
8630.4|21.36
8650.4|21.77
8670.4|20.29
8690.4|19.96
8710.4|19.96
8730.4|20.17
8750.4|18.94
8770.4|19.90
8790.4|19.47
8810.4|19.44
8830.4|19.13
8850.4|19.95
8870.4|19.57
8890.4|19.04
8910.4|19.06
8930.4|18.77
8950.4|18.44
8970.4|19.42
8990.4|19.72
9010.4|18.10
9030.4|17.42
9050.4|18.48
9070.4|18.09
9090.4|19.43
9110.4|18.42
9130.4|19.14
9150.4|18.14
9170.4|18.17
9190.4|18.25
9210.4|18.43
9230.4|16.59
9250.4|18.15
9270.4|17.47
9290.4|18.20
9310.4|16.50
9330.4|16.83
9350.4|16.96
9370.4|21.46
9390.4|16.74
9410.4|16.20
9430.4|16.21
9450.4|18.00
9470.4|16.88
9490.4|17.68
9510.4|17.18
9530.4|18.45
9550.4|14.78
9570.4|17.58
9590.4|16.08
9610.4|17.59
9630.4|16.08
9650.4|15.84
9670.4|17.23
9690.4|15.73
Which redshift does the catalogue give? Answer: 0.00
